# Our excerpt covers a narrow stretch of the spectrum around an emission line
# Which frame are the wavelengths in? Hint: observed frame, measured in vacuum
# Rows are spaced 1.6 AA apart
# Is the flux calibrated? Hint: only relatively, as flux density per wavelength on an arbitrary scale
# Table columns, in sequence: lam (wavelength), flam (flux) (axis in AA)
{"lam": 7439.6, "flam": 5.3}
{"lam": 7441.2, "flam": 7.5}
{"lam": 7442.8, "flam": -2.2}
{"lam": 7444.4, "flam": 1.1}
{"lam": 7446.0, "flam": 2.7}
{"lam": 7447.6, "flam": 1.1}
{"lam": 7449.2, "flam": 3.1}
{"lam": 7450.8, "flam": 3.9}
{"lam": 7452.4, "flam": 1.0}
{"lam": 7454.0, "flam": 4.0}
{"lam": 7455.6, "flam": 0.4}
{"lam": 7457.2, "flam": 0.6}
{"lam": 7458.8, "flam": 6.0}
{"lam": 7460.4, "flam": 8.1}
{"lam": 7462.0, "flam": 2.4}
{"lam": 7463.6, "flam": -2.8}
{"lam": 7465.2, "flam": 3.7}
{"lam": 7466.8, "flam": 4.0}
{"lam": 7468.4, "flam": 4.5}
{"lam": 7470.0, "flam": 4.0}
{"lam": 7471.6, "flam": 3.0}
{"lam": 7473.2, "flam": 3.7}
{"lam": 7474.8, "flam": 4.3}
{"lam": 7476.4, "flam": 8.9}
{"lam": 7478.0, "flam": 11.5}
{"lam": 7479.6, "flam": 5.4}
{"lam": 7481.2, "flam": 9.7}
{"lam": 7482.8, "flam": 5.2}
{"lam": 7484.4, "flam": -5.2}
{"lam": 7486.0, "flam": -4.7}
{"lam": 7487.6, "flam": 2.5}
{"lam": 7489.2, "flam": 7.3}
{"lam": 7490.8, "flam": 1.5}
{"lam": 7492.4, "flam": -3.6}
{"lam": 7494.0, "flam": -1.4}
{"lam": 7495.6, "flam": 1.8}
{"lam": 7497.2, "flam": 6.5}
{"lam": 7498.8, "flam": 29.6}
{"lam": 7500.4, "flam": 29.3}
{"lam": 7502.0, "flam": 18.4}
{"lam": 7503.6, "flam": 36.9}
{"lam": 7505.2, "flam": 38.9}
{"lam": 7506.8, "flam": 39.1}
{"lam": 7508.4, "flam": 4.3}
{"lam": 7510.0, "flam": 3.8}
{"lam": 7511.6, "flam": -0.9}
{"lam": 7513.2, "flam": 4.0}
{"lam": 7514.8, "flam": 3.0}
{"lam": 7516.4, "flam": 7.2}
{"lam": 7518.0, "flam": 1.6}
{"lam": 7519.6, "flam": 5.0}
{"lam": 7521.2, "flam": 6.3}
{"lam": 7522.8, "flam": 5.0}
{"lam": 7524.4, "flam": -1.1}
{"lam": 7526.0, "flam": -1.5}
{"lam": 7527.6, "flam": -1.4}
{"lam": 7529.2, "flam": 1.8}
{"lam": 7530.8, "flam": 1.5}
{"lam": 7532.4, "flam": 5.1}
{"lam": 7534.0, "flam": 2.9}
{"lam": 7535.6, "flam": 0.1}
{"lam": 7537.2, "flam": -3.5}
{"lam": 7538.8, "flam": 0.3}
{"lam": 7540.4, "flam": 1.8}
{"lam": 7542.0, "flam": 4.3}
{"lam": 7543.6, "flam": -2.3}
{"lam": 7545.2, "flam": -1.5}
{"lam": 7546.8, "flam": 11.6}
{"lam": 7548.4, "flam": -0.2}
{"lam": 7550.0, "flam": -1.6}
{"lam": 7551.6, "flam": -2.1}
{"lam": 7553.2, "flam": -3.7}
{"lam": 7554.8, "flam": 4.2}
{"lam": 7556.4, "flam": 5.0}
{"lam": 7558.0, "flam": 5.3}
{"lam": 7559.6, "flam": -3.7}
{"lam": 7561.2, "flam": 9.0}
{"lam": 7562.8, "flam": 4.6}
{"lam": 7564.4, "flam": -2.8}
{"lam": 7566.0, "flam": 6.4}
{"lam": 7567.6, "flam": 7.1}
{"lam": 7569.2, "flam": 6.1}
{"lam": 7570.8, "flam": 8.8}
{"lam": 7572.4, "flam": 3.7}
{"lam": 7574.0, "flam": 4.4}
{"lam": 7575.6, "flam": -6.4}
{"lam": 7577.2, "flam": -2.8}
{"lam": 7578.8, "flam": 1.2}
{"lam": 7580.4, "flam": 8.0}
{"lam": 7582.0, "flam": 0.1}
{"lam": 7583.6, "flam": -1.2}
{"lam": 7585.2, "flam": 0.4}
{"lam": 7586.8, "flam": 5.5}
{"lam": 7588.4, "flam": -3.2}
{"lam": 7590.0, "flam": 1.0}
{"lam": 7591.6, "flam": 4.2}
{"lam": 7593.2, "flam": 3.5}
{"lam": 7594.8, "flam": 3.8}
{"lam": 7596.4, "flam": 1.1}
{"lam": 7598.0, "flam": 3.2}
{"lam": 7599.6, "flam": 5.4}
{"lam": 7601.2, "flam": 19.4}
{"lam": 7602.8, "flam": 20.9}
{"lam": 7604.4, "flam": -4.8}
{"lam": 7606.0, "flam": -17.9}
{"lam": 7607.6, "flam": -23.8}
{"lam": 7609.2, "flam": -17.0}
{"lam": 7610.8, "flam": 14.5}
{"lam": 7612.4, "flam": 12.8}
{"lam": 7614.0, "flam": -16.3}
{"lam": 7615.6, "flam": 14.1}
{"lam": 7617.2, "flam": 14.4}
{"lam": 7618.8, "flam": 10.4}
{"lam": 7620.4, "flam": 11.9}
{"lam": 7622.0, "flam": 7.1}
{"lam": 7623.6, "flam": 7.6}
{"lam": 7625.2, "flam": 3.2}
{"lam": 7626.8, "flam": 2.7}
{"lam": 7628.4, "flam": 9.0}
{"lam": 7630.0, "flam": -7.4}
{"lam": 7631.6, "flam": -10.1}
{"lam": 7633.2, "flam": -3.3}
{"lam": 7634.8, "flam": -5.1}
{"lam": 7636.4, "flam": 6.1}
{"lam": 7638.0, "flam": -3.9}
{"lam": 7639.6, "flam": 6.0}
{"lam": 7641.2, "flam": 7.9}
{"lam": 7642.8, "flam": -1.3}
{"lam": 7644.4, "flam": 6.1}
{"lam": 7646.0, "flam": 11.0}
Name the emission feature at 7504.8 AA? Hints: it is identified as [O II]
